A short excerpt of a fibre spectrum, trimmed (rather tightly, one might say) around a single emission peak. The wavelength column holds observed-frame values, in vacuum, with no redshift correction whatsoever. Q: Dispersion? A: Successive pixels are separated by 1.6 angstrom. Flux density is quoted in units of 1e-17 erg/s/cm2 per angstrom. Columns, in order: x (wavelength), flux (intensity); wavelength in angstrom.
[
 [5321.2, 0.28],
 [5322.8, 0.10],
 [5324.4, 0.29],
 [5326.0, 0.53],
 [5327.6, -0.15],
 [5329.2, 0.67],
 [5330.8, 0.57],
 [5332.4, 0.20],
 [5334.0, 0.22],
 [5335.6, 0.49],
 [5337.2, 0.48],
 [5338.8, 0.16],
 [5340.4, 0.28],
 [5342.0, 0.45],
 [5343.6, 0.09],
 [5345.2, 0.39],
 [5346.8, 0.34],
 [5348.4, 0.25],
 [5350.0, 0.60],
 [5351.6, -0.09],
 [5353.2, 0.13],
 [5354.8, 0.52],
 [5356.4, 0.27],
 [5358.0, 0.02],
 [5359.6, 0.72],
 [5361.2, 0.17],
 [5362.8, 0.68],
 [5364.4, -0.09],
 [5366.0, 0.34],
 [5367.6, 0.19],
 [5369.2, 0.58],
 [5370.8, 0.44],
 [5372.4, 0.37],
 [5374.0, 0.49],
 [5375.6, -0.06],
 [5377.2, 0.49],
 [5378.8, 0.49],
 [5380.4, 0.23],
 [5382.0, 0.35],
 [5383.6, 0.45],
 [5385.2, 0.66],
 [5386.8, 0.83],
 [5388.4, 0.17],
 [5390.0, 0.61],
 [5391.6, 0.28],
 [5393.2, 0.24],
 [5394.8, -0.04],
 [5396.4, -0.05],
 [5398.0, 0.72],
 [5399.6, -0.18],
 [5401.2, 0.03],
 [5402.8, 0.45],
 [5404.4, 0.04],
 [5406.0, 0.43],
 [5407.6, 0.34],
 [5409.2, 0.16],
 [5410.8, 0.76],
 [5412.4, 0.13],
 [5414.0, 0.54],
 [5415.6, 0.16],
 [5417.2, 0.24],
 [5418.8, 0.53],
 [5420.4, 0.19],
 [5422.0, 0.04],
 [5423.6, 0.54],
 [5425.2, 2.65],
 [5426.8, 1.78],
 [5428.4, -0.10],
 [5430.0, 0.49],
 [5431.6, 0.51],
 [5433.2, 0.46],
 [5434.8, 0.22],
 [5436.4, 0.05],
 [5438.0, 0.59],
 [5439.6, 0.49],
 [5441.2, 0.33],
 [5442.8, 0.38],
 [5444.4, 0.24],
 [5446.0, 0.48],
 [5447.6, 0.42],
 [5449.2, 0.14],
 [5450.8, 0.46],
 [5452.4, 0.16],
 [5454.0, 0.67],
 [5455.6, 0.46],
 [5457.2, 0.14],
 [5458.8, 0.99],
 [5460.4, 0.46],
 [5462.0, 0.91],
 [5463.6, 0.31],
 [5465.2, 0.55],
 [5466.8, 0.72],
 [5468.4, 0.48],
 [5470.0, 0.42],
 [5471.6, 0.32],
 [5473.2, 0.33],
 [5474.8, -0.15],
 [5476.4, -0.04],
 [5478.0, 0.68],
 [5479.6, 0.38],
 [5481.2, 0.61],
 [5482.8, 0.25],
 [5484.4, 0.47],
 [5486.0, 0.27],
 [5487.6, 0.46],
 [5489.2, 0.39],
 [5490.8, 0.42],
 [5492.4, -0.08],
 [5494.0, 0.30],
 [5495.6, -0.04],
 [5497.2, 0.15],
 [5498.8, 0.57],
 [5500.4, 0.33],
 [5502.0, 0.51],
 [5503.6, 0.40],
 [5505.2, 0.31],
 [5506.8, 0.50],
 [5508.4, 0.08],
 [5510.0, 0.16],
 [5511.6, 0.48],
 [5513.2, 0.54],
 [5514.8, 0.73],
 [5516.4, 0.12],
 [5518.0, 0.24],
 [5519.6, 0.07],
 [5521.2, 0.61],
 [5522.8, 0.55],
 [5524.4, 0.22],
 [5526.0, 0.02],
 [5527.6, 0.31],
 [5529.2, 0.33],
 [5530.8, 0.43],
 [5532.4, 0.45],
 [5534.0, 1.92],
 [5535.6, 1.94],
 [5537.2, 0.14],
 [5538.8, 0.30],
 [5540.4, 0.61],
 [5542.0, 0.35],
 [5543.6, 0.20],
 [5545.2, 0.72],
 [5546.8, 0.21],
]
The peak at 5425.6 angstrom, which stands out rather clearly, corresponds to H-beta 4861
